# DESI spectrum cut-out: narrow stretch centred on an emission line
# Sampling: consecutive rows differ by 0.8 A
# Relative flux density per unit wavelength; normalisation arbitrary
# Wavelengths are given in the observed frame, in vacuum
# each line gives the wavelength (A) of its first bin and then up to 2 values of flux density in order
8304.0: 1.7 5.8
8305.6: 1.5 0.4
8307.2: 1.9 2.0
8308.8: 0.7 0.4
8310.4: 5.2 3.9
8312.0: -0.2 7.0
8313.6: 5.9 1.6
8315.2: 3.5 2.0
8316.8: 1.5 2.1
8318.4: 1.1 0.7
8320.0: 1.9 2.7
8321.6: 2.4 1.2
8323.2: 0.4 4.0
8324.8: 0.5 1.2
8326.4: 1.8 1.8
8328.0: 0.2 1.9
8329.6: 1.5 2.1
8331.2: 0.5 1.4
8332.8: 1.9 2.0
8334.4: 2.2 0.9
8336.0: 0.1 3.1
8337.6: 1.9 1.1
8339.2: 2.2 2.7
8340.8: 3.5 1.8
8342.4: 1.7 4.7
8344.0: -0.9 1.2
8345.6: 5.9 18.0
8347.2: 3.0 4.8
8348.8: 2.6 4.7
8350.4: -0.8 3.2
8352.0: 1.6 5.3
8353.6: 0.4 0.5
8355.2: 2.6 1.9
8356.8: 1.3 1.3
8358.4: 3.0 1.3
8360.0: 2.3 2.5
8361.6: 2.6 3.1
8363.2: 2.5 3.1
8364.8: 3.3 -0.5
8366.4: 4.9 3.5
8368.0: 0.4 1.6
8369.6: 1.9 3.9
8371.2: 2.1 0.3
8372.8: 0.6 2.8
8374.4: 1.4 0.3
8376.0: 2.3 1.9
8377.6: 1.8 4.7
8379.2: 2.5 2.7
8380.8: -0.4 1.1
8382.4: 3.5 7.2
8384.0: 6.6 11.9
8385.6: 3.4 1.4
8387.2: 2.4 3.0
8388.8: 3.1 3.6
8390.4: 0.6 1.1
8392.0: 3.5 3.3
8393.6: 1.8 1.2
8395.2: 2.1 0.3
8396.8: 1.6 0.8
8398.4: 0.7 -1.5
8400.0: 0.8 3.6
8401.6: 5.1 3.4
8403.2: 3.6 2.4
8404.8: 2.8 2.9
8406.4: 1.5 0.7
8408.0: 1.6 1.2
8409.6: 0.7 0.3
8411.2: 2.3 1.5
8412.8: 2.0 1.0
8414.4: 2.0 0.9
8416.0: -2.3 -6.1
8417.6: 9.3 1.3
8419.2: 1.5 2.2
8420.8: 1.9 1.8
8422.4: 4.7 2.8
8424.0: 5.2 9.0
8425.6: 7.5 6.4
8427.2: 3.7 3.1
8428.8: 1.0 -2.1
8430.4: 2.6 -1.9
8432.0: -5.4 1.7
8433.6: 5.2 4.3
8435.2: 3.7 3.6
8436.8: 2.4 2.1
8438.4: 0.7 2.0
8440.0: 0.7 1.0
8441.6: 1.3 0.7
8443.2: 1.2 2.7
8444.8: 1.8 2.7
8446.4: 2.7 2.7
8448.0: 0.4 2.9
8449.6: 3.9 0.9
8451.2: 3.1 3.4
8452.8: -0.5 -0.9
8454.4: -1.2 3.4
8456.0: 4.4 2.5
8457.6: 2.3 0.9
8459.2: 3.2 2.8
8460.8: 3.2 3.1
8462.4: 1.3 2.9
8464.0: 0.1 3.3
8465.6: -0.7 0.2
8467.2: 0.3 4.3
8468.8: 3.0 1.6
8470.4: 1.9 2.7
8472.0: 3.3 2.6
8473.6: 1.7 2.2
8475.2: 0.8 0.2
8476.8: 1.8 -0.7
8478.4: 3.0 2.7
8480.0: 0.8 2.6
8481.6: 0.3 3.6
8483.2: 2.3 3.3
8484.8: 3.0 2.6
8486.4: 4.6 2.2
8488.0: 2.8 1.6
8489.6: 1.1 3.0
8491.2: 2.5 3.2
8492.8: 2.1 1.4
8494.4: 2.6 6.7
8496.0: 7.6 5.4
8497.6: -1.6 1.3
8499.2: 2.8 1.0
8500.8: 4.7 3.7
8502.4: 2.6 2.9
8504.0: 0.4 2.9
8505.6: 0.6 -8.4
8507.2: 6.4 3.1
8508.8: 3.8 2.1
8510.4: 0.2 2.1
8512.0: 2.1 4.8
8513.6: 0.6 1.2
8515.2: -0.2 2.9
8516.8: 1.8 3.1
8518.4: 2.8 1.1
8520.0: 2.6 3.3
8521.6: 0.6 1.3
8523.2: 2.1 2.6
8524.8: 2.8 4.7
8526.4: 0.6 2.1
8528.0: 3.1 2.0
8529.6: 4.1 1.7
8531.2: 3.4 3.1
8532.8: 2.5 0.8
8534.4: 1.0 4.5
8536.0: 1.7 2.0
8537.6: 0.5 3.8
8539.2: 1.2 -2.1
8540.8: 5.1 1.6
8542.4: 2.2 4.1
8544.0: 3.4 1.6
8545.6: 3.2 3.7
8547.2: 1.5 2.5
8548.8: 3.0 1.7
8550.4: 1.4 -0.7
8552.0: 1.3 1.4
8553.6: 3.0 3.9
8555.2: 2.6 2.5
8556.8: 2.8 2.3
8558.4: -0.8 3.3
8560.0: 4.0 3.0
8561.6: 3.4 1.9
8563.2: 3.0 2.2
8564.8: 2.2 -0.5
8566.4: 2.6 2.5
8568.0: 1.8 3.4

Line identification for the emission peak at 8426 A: Hgamma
